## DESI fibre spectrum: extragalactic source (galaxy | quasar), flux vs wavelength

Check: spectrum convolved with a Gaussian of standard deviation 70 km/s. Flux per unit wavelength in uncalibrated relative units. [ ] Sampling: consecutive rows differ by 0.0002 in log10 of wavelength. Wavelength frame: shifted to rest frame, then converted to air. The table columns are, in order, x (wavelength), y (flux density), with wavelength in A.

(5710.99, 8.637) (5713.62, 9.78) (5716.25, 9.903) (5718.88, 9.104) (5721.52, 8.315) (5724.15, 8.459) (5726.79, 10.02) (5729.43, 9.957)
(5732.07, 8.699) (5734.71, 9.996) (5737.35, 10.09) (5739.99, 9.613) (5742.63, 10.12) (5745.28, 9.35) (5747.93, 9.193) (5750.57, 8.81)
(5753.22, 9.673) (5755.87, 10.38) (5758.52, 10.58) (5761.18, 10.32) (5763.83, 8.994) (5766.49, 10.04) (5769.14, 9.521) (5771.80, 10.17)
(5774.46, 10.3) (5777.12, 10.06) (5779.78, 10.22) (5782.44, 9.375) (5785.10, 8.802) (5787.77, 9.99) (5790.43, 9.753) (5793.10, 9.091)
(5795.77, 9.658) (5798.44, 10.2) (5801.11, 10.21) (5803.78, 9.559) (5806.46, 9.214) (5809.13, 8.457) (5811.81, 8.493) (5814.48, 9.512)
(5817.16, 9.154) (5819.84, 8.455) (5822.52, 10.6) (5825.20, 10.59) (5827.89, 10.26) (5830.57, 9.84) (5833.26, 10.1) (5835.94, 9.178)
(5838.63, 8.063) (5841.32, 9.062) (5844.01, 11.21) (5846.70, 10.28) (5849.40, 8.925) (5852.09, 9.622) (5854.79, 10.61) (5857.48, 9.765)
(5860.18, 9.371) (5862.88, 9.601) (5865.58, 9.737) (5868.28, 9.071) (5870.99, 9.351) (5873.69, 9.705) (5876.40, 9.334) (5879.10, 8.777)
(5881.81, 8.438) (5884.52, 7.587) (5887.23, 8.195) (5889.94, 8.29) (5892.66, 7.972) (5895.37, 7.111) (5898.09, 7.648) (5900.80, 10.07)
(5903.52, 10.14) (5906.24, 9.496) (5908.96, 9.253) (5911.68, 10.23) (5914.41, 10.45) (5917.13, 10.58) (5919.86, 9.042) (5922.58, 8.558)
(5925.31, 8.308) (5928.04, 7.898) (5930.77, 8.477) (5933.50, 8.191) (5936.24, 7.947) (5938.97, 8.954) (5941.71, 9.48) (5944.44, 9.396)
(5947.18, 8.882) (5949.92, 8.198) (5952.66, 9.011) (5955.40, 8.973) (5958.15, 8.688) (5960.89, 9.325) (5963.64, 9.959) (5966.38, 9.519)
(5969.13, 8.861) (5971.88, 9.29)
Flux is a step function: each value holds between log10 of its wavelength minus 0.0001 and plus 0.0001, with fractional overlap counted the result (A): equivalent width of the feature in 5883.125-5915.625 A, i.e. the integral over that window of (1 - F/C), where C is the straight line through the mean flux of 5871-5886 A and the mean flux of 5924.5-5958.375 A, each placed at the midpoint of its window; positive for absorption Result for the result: -0.4 A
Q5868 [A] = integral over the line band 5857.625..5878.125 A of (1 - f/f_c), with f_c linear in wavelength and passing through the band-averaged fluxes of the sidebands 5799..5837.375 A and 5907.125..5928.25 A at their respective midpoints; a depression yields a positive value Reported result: 0.01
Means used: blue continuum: 9.56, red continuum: 9.37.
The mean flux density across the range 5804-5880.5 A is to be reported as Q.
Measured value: 9.51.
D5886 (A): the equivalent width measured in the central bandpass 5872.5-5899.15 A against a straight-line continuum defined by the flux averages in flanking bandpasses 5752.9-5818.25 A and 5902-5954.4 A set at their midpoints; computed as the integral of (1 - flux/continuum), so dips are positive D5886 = 2.74 A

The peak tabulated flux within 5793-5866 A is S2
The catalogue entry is 11.21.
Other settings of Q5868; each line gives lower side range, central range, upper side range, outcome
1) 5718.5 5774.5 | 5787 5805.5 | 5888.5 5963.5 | -0.66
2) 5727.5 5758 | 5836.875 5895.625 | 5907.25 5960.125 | 0.60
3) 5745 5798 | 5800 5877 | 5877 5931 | -2.38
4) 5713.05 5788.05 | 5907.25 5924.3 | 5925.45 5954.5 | -1.73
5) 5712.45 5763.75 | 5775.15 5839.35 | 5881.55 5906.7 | -3.33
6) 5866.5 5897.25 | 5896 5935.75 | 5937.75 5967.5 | -1.31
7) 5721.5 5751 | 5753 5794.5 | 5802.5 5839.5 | -1.76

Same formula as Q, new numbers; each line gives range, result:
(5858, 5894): 8.9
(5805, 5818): 8.96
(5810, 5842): 9.44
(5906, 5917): 9.97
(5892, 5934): 9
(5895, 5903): 8.62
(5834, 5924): 9.24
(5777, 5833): 9.59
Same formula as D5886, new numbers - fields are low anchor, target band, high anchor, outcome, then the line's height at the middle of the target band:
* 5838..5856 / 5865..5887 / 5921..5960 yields 1.10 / 9.4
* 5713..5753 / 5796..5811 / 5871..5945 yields -0.48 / 9.21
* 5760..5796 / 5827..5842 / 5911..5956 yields 0.07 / 9.45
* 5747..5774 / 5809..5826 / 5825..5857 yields 0.77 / 9.79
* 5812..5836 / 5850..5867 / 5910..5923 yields 0.04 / 9.77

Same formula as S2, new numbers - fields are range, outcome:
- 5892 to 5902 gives 10.07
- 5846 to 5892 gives 10.61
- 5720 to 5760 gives 10.58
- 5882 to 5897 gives 8.29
